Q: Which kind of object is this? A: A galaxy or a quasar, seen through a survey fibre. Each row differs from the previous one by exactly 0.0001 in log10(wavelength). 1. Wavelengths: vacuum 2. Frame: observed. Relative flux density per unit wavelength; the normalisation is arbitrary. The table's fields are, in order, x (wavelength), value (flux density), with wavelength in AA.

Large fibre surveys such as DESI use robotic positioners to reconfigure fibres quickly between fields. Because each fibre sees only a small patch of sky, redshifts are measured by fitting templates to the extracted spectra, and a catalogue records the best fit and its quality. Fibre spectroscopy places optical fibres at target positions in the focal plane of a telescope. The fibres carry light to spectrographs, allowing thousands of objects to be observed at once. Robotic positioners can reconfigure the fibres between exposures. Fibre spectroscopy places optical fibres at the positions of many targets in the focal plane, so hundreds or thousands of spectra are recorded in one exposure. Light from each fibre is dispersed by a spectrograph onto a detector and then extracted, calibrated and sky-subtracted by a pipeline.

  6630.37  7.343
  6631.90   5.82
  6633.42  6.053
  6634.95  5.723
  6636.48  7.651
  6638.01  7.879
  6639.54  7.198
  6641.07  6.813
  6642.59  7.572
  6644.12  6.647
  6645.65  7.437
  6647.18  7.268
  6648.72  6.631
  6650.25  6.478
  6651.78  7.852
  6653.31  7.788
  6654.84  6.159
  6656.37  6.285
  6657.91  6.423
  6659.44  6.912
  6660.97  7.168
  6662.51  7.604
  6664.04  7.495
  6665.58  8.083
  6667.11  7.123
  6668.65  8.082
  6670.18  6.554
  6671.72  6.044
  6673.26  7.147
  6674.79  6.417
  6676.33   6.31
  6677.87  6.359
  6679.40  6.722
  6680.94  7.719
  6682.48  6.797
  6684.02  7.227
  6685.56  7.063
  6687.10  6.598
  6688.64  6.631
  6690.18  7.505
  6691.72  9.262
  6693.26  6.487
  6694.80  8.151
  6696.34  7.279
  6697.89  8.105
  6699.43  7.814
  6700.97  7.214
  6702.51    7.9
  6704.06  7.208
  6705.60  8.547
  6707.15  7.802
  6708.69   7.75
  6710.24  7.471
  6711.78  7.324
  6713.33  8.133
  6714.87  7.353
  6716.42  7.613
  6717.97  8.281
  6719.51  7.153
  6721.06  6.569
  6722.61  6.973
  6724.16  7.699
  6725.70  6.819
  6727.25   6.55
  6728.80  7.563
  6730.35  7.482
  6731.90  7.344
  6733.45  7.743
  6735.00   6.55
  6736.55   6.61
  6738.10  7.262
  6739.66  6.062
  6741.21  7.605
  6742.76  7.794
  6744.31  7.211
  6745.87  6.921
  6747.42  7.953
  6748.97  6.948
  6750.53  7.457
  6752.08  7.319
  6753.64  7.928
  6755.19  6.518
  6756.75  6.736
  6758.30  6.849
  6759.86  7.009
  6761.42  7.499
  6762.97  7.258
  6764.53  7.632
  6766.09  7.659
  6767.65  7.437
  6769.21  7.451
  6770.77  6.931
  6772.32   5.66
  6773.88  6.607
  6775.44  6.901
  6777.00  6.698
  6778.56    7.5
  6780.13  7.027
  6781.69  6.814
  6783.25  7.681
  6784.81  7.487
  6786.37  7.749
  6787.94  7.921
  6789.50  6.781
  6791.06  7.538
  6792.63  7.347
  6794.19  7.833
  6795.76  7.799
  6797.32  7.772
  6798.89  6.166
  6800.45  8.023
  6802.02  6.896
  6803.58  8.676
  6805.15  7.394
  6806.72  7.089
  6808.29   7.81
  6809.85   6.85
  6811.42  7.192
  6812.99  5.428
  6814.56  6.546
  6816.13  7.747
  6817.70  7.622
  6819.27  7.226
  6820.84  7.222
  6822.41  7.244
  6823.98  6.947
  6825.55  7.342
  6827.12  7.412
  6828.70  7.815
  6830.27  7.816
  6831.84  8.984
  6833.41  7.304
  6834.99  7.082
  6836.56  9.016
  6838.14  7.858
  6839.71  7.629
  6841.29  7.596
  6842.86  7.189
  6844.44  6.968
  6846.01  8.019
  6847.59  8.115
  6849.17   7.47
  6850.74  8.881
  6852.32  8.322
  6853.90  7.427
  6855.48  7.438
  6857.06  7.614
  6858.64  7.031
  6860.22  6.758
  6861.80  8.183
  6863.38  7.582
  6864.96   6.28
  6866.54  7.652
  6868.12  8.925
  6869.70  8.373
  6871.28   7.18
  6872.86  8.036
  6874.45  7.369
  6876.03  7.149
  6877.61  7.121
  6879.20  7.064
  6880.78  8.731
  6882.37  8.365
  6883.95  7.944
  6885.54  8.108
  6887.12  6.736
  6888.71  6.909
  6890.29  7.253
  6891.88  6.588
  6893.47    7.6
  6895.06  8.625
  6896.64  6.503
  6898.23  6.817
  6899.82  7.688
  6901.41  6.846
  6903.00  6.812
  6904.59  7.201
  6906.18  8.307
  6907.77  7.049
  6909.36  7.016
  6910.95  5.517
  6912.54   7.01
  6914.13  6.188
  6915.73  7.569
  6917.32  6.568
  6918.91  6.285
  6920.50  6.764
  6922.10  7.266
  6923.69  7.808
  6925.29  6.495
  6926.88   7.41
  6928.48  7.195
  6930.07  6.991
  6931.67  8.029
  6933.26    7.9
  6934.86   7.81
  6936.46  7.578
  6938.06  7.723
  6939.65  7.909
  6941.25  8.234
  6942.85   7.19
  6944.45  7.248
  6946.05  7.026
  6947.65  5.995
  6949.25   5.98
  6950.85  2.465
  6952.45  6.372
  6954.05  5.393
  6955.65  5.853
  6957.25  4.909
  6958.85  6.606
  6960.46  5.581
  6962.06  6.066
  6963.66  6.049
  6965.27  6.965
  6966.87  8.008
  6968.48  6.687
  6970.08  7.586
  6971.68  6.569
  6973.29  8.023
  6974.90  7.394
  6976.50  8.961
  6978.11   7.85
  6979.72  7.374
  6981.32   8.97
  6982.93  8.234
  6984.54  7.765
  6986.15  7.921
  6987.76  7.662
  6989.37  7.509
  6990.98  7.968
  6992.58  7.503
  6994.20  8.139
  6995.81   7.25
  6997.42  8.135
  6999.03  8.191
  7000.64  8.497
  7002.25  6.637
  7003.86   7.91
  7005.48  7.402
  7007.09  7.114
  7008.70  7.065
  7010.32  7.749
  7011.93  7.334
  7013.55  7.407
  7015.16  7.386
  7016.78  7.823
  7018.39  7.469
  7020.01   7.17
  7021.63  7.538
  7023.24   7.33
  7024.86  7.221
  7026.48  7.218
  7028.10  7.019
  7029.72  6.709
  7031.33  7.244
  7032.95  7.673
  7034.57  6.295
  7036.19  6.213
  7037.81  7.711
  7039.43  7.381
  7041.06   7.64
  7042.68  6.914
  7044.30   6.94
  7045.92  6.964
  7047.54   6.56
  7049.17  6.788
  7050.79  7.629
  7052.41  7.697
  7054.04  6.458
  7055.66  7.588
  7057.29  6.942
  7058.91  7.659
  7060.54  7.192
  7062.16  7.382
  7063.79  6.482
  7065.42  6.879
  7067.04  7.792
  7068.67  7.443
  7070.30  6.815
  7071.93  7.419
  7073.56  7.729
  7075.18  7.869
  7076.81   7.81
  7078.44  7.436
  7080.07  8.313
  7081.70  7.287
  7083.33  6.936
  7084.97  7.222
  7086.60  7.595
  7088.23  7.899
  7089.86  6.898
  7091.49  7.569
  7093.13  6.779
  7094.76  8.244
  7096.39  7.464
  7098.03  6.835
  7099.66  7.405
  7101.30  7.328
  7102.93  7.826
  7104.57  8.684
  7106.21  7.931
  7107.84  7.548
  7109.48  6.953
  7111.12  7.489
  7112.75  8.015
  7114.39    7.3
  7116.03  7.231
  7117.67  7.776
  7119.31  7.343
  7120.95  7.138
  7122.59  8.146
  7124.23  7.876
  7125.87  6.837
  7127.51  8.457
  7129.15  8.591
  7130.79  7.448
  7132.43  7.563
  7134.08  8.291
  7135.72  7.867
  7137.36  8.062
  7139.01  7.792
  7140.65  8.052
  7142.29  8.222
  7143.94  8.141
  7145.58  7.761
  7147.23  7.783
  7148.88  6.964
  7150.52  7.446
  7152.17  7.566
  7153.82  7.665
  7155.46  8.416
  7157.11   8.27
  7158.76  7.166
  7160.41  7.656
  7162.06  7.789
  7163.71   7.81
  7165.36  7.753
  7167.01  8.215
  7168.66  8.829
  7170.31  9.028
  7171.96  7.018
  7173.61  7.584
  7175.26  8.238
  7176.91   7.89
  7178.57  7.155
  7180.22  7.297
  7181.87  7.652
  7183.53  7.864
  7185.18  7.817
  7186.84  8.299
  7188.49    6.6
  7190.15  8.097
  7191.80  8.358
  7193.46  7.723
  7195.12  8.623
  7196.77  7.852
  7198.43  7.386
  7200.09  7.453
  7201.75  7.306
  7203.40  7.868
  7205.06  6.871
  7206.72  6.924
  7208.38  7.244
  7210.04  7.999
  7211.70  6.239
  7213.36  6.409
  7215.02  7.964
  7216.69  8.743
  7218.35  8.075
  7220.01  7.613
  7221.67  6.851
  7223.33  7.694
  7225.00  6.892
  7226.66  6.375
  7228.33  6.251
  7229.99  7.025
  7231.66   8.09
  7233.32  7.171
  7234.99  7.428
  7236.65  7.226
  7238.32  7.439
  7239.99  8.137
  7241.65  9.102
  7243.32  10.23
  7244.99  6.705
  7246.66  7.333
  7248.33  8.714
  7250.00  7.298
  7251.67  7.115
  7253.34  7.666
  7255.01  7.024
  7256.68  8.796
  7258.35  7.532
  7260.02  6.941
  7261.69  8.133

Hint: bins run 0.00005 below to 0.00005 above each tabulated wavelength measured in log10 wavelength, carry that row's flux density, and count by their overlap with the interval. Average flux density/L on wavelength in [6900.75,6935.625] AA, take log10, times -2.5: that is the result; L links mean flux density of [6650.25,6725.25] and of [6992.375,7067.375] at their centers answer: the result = 0.03 mag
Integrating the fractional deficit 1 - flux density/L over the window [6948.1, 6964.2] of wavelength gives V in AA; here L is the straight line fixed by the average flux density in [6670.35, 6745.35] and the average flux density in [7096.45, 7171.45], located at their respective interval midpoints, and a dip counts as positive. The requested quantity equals 4.3 AA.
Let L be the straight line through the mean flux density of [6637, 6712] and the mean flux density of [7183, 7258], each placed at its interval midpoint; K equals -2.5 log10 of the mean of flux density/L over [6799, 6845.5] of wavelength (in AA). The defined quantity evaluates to -0.01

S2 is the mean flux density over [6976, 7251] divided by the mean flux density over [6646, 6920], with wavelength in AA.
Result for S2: 1.04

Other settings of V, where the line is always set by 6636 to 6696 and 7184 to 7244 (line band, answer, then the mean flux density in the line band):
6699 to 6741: -1.2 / 7.36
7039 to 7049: 0.5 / 7.03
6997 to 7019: -0.5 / 7.57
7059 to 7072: 0.5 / 7.19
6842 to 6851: -0.5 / 7.71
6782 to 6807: -1.0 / 7.51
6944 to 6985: 3.4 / 6.76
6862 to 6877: -0.7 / 7.64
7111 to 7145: -1.3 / 7.8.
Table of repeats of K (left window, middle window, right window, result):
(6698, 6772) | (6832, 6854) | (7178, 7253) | -0.062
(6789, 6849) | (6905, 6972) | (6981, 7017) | 0.124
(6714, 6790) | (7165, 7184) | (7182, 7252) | -0.047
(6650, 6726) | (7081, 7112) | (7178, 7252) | 0.005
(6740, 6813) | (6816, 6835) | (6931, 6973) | -0.063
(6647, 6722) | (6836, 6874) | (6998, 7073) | -0.066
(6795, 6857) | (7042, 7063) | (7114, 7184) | 0.085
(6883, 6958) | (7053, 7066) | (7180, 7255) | 0.024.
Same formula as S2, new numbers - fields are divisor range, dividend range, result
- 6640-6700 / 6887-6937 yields 1.00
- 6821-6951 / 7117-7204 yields 1.06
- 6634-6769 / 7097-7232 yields 1.06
